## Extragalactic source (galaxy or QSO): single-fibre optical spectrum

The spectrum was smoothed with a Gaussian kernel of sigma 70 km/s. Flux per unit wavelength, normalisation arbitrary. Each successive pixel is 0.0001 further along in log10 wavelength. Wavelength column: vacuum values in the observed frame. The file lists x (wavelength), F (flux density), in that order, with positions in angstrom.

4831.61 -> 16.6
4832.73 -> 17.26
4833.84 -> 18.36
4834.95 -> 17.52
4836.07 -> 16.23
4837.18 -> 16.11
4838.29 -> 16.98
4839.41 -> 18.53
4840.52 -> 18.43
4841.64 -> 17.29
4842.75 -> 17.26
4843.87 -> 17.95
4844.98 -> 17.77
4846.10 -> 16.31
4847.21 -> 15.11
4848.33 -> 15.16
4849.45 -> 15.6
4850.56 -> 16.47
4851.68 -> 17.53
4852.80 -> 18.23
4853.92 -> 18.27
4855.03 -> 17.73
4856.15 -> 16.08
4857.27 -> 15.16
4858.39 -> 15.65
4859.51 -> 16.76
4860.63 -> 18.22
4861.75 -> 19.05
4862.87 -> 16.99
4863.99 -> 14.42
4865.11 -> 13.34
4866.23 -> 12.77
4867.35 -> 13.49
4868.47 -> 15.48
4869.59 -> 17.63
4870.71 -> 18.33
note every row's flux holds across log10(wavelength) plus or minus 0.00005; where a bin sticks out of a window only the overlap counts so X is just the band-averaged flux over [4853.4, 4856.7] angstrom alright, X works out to 17.4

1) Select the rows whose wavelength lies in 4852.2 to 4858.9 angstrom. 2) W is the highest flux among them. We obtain 18.27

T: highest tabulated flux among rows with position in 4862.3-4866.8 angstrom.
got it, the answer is 16.99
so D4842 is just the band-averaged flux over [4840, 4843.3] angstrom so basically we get 17.7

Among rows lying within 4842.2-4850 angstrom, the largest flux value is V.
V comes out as 17.95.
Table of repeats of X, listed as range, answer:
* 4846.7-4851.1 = 15.6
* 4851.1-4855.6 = 17.9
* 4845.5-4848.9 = 15.5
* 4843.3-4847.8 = 16.8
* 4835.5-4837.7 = 16.2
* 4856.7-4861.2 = 16.4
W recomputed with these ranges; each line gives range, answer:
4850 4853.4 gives 18.23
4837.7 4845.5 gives 18.53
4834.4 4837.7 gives 17.52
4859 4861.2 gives 18.22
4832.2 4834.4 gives 18.36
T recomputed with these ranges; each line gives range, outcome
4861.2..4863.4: 19.05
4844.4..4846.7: 17.77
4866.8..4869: 15.48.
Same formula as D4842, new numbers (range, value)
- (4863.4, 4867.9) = 13.5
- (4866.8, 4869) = 14.5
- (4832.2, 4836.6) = 17.3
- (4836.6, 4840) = 17.2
